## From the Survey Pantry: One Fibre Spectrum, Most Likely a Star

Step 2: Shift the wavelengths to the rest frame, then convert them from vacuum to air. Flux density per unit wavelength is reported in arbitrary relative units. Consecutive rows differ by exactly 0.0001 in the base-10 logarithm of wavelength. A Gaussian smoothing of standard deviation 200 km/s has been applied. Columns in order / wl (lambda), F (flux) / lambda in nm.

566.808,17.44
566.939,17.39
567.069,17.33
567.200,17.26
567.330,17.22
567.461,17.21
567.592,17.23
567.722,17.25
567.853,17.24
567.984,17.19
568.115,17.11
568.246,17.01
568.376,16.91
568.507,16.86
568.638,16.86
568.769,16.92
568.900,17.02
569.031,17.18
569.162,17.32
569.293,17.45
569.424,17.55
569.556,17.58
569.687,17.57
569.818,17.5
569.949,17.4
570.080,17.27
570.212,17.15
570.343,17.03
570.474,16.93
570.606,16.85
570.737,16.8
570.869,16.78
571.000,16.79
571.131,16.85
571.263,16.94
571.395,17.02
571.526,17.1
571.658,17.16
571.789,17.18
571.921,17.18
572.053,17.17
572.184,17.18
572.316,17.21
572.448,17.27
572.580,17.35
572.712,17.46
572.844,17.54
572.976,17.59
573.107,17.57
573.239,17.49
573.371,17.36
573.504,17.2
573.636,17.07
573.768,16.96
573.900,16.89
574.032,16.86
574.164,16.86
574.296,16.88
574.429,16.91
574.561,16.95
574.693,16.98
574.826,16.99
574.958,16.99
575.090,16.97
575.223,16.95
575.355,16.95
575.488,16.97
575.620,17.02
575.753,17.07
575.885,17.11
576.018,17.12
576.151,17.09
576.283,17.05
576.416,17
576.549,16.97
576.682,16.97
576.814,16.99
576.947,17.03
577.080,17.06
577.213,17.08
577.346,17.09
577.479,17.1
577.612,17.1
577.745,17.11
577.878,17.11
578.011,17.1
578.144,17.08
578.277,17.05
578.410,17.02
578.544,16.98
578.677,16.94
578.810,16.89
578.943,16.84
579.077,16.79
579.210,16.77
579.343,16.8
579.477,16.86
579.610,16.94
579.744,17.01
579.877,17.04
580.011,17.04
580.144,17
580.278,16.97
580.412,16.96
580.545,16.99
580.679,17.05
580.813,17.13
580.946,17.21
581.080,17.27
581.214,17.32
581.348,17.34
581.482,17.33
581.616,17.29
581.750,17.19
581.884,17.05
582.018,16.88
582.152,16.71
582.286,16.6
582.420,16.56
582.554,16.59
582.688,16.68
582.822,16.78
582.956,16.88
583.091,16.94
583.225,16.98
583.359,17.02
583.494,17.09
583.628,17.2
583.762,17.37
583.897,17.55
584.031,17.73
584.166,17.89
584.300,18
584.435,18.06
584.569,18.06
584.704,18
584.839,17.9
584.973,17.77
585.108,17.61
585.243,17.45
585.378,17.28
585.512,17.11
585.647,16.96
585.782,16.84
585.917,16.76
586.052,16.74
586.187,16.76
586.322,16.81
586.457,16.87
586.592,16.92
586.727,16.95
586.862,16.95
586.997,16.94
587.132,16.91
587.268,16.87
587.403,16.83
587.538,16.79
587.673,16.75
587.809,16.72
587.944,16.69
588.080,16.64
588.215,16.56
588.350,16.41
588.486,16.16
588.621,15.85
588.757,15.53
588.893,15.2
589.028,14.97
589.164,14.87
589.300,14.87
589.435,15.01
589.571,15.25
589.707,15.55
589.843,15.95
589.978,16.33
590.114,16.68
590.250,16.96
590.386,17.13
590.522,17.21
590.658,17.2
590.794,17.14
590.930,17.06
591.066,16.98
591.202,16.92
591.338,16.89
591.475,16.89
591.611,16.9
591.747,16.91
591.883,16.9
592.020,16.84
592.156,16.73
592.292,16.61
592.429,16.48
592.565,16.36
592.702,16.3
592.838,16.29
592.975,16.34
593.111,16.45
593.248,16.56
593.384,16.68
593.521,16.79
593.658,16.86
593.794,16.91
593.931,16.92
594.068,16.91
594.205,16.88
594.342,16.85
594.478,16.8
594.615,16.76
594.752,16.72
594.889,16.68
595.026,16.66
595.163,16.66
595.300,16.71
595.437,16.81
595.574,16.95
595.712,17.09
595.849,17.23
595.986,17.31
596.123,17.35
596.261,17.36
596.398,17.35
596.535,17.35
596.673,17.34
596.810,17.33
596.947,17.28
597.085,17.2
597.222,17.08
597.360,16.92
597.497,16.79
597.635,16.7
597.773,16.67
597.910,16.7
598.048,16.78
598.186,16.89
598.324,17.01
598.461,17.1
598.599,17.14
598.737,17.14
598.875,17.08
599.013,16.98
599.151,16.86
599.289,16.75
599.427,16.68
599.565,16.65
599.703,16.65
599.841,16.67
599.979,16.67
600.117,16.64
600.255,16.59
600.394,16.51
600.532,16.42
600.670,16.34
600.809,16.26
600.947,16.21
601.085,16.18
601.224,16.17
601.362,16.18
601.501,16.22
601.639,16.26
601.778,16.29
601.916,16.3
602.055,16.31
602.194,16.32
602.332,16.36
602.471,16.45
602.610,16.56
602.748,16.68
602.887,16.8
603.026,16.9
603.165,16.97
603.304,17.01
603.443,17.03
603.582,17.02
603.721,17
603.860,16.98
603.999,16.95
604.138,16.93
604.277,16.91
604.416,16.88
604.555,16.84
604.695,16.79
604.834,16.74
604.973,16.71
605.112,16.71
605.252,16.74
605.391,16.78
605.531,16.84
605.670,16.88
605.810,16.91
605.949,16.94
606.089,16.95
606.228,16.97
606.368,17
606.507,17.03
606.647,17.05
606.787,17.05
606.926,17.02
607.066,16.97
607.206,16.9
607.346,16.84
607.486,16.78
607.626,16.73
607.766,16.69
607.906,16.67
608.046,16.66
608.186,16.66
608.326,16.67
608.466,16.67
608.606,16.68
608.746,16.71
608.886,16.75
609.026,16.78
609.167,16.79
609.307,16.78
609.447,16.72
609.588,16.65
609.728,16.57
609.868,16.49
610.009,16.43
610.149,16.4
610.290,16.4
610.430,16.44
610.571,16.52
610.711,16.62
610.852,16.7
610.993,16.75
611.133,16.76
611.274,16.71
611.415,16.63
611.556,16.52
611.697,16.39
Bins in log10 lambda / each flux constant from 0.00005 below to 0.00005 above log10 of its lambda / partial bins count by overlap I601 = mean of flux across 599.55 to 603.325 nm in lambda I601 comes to 16.5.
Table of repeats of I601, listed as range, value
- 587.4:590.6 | 16.1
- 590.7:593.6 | 16.7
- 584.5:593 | 16.7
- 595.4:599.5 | 17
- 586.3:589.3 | 16.4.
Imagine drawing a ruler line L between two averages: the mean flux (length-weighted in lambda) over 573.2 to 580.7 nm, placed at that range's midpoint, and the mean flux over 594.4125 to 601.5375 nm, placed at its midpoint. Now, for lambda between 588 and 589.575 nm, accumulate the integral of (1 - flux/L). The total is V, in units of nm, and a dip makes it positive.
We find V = 0.118 nm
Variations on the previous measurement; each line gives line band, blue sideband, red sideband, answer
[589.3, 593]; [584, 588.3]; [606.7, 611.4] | 0.11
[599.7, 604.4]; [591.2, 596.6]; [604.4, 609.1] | 0.07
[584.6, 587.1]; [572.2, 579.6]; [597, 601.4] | -0.04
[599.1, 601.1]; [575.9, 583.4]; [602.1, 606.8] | 0.04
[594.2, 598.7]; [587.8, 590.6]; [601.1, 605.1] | -0.17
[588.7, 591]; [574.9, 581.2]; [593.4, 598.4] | 0.12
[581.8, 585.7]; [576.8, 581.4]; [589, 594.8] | -0.10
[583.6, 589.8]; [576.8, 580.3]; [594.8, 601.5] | 0.06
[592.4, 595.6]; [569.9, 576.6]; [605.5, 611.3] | 0.04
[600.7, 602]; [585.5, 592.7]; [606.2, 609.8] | 0.04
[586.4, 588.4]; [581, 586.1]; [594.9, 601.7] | 0.04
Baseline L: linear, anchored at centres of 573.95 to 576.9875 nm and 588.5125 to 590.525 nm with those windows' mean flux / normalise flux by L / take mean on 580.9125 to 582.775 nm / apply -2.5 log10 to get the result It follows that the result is -0.04 mag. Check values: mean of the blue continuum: 17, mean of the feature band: 17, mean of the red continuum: 15.8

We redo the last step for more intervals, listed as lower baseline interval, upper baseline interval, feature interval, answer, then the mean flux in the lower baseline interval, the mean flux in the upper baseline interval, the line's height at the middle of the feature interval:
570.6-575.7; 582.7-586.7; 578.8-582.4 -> 0.01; 17.1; 17.3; 17.2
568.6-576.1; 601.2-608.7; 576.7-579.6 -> 0.00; 17.1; 16.8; 17.1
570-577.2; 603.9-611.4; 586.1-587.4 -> 0.00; 17.1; 16.8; 17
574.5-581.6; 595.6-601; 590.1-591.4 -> -0.01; 17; 16.9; 16.9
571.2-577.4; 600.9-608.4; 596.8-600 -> -0.01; 17.1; 16.7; 16.8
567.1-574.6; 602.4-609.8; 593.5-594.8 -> 0.01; 17.2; 16.8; 16.9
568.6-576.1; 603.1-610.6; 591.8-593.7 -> 0.02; 17.1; 16.8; 16.9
